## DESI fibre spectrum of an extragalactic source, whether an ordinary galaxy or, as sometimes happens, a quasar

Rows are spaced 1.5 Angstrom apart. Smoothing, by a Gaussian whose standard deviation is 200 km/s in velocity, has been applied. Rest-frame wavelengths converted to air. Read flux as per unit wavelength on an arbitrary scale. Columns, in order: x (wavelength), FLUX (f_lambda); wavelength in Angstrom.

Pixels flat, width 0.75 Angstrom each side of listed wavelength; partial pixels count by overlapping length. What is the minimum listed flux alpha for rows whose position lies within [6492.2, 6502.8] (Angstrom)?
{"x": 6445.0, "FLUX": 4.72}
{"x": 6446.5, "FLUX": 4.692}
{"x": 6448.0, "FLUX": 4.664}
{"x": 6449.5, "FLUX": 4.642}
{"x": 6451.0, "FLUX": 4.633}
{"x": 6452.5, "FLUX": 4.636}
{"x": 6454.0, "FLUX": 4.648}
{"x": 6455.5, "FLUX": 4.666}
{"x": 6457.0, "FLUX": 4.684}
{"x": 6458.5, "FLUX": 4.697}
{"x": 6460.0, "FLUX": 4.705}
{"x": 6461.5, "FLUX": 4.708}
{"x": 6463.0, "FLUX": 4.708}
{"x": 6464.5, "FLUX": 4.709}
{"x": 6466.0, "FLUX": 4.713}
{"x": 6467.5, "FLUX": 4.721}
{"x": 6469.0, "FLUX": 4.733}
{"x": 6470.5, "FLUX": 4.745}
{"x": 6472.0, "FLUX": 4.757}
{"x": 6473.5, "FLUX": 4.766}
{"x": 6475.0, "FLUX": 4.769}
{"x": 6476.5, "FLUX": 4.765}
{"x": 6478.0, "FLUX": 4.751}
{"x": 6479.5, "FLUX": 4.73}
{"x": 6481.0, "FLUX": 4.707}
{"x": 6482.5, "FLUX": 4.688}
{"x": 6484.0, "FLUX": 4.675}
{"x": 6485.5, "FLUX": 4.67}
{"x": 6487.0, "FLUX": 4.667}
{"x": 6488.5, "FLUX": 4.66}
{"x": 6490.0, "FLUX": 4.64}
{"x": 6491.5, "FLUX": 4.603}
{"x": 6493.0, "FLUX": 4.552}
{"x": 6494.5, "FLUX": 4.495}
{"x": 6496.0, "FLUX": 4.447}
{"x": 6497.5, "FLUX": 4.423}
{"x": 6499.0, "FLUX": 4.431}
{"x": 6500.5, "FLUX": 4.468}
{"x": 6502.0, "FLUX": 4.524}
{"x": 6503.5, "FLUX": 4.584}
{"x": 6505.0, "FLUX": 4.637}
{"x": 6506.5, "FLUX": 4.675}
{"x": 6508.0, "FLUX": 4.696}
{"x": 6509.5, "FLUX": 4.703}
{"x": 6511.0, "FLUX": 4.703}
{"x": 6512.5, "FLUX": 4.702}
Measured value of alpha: 4.423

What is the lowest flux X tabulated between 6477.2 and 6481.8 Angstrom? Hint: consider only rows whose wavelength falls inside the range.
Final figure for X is 4.707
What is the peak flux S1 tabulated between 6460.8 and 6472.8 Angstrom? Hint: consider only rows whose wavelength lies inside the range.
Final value 4.757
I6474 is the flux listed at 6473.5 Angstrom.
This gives 4.766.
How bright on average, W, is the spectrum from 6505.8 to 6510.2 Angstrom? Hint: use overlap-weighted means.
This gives 4.69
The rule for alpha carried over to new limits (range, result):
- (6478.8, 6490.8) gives 4.64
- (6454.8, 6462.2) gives 4.666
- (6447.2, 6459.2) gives 4.633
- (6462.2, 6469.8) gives 4.708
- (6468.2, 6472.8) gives 4.733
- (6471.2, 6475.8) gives 4.757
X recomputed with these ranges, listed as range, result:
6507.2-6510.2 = 4.696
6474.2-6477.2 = 4.765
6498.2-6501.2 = 4.431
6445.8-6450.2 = 4.642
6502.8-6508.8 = 4.584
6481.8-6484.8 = 4.675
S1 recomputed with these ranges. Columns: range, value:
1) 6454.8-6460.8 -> 4.705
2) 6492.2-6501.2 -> 4.552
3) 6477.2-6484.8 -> 4.751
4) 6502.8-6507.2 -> 4.675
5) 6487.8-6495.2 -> 4.66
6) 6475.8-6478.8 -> 4.765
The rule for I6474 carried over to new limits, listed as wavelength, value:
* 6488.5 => 4.66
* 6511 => 4.703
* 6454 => 4.648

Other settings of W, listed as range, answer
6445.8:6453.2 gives 4.65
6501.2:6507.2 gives 4.6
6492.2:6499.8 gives 4.47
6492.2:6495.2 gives 4.53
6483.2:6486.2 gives 4.67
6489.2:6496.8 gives 4.55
